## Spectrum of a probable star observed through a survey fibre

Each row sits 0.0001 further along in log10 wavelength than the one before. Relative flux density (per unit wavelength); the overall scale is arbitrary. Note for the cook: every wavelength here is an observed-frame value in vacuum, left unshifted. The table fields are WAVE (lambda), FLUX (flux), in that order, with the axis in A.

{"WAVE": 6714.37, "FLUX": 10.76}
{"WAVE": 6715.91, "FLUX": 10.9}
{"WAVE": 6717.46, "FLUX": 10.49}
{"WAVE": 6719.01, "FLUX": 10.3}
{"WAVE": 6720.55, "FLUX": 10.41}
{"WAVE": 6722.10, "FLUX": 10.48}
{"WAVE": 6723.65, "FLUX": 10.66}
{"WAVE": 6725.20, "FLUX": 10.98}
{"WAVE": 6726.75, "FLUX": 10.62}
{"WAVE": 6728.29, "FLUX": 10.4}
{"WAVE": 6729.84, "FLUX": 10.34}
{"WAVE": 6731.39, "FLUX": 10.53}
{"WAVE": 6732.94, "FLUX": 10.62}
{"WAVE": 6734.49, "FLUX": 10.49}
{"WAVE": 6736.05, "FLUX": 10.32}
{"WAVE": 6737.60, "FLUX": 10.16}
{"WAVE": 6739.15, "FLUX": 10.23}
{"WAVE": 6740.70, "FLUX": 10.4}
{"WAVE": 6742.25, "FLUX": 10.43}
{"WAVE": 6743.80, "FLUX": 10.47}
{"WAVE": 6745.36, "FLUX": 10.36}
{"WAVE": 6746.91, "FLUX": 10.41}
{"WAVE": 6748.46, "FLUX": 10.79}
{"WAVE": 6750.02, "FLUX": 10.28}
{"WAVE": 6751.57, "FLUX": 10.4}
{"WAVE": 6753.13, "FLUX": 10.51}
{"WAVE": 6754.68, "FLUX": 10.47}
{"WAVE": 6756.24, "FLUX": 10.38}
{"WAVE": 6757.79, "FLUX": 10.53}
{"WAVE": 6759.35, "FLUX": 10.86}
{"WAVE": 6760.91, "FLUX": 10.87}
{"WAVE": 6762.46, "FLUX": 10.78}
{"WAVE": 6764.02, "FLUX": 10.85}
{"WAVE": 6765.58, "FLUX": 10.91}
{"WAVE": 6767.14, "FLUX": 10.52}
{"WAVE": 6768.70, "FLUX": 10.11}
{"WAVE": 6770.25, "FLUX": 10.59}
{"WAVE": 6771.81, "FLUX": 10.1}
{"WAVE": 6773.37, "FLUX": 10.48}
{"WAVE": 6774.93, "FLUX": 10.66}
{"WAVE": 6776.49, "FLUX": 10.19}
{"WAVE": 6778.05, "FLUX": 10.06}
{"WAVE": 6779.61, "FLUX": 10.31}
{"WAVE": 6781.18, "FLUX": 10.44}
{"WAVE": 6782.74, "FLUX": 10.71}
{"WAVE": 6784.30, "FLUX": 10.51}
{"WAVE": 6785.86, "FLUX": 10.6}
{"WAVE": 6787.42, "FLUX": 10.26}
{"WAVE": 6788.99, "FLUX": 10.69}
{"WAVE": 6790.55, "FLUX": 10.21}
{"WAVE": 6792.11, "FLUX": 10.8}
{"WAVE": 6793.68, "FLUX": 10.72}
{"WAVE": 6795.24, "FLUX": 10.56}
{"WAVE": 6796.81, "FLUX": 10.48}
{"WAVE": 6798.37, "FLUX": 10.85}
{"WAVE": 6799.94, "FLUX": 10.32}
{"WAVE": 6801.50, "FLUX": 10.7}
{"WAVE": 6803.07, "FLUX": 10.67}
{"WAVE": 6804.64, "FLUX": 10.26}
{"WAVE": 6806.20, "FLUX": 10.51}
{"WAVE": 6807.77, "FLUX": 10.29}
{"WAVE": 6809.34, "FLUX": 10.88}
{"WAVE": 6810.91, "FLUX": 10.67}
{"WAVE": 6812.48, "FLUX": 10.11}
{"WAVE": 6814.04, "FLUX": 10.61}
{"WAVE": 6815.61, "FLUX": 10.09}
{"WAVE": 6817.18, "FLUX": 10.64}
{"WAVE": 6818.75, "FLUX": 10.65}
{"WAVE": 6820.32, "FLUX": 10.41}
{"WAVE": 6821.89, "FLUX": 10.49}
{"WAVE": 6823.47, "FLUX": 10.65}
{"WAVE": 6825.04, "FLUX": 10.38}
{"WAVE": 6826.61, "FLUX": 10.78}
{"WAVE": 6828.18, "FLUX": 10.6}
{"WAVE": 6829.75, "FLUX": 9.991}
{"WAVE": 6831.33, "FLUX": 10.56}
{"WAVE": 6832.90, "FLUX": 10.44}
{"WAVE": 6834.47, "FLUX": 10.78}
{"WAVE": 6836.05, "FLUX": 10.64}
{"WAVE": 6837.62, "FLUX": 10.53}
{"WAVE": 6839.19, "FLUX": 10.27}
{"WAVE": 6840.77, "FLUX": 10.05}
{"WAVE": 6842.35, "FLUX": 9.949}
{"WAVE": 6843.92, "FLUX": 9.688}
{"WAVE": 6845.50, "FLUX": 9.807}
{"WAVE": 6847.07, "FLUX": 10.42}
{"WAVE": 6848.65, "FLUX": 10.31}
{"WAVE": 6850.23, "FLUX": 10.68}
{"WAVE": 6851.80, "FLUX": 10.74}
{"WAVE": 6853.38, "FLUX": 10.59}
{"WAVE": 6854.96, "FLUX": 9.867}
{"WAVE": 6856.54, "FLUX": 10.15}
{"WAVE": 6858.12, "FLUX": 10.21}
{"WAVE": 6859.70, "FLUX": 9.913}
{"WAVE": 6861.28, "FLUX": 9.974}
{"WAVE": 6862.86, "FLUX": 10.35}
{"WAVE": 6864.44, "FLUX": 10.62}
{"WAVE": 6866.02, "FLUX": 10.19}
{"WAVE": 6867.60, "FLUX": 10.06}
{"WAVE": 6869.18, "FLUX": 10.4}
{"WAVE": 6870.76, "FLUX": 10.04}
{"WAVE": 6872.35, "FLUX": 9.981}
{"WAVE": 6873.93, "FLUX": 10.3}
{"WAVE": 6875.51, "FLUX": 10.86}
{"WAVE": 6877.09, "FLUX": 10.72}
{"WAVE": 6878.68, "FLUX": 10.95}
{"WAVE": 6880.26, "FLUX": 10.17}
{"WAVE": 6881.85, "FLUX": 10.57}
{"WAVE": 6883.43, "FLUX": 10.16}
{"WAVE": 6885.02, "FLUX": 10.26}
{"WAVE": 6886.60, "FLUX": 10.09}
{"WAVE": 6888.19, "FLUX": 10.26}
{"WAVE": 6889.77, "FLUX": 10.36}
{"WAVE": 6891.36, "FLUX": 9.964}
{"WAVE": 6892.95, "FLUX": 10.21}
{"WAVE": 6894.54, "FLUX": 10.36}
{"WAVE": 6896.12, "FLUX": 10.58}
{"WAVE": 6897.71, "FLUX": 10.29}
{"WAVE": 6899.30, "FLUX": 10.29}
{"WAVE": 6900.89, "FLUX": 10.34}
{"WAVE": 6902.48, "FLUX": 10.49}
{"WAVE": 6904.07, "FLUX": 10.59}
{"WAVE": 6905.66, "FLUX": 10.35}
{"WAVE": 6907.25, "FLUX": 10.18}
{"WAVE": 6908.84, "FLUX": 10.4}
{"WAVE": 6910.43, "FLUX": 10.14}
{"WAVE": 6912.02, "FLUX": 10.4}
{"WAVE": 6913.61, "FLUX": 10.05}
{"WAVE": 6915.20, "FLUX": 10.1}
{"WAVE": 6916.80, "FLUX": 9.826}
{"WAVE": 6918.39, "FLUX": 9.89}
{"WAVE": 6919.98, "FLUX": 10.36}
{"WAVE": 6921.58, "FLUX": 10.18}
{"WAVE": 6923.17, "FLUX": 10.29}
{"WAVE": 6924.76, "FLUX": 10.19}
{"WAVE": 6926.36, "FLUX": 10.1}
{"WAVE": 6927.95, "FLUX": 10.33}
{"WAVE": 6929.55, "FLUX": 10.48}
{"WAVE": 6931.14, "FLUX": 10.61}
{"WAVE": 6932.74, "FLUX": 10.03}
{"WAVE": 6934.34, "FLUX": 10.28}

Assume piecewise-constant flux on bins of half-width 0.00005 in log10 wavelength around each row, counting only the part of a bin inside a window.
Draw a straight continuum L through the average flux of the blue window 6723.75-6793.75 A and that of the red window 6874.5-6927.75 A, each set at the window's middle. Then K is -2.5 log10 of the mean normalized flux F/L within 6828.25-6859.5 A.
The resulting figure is 0.01 mag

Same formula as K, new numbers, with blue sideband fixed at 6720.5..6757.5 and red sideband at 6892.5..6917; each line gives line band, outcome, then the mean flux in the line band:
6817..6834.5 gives -0.014 mag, 10.5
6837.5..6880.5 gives 0.007 mag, 10.3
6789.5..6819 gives -0.013 mag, 10.5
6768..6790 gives 0.002 mag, 10.4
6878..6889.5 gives -0.003 mag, 10.4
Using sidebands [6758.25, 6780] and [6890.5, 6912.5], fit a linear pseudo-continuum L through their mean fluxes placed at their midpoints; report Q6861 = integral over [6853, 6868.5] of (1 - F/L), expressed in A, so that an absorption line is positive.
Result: 0.3 A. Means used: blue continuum 10.5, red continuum 10.3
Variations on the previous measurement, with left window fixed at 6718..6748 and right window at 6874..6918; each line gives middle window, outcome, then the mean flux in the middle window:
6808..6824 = -0.2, 10.5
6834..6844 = 0.1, 10.3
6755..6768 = -0.3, 10.7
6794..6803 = -0.2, 10.6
